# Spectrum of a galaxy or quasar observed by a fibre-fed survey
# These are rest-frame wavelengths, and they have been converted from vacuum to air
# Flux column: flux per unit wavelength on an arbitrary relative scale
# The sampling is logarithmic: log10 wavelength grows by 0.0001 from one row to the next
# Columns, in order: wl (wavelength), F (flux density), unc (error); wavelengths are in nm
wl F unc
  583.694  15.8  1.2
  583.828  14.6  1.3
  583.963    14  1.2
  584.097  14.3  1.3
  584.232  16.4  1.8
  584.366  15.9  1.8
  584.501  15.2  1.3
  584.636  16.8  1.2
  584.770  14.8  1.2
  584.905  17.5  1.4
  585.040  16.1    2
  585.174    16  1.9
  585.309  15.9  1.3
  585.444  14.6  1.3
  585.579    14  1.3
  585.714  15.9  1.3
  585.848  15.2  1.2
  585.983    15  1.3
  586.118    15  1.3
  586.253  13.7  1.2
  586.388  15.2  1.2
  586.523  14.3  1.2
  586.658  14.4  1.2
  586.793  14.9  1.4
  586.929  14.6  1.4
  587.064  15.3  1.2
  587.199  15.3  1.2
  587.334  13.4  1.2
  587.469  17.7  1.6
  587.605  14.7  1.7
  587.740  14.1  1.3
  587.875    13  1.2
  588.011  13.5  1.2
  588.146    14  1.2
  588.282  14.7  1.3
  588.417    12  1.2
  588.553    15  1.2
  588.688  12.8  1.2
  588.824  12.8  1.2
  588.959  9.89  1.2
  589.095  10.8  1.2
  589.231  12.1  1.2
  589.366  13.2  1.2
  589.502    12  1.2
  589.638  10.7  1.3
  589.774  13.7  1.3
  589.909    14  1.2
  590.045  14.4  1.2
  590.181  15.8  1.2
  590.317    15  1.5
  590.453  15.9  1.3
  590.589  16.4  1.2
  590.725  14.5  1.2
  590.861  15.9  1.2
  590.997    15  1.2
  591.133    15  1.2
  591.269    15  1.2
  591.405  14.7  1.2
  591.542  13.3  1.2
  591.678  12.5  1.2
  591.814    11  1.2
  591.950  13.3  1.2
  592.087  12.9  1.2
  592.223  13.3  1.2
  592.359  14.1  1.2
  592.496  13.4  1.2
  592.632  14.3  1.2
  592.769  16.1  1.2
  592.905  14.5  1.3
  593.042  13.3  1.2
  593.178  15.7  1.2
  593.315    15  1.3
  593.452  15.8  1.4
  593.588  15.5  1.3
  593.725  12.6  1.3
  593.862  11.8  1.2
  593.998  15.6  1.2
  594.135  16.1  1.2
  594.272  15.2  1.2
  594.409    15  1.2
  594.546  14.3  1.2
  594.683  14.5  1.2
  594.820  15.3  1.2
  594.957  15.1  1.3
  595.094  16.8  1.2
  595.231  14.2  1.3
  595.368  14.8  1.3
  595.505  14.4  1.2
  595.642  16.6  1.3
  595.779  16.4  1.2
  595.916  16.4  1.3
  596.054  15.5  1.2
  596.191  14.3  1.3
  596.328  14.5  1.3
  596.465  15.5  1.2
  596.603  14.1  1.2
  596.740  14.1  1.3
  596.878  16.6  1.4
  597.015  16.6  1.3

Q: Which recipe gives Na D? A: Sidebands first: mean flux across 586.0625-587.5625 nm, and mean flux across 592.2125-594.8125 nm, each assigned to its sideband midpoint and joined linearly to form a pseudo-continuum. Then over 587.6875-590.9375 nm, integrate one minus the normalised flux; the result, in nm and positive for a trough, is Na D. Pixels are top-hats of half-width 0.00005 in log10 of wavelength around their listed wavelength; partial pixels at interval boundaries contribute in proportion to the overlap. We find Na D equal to 0.26 nm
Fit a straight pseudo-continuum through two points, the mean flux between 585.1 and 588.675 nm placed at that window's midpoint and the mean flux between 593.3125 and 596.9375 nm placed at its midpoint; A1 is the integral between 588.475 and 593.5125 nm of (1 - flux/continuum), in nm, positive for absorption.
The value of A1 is 0.33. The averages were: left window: 14.6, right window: 15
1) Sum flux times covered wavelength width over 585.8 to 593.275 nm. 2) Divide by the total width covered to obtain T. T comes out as 14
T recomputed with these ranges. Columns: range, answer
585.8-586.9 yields 14.7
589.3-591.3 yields 14.4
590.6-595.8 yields 14.6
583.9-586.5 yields 15.3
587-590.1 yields 13.4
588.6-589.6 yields 12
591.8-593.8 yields 14.1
